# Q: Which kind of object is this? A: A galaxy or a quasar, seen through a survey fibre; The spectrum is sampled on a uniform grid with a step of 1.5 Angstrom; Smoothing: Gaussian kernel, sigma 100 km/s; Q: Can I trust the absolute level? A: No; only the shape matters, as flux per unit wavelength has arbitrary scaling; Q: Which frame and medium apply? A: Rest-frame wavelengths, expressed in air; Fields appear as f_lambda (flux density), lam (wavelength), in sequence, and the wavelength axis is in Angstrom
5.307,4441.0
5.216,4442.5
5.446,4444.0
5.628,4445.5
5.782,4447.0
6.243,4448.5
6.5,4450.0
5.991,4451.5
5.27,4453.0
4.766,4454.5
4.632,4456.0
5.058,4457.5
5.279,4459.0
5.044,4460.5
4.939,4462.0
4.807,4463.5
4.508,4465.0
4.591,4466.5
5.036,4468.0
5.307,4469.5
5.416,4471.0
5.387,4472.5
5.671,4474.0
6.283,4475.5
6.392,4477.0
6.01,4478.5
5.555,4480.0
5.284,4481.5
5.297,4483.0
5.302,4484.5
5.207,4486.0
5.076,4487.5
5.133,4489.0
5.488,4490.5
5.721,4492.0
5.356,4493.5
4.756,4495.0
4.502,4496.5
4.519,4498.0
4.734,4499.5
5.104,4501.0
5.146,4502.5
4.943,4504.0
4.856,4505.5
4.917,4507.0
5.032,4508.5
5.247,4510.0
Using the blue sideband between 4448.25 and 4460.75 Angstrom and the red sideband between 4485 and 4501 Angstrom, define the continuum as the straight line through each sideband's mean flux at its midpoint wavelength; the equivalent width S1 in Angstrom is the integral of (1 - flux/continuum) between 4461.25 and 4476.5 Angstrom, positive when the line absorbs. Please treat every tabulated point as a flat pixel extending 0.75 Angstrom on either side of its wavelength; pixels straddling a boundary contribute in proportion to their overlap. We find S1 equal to 0.16 Angstrom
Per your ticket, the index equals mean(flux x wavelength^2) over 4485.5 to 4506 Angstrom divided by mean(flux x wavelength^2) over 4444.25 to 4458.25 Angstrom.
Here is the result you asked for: 0.9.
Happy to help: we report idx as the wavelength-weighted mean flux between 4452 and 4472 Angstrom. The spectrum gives 4.99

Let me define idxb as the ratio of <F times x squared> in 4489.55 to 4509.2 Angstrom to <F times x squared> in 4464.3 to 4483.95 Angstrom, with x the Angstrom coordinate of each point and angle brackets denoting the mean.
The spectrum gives 0.93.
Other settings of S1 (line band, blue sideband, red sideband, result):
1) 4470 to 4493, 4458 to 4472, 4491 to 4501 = -2.6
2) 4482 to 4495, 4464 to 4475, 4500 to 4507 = -0.6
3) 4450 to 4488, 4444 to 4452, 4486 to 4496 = 2.0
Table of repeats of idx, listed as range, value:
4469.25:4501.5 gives 5.34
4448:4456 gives 5.63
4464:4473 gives 5.02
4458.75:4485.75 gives 5.34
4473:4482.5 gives 5.84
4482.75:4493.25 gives 5.32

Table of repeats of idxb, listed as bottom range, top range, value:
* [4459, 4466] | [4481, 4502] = 1.06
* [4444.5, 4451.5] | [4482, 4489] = 0.88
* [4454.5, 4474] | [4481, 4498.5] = 1.04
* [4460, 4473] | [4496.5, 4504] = 0.98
